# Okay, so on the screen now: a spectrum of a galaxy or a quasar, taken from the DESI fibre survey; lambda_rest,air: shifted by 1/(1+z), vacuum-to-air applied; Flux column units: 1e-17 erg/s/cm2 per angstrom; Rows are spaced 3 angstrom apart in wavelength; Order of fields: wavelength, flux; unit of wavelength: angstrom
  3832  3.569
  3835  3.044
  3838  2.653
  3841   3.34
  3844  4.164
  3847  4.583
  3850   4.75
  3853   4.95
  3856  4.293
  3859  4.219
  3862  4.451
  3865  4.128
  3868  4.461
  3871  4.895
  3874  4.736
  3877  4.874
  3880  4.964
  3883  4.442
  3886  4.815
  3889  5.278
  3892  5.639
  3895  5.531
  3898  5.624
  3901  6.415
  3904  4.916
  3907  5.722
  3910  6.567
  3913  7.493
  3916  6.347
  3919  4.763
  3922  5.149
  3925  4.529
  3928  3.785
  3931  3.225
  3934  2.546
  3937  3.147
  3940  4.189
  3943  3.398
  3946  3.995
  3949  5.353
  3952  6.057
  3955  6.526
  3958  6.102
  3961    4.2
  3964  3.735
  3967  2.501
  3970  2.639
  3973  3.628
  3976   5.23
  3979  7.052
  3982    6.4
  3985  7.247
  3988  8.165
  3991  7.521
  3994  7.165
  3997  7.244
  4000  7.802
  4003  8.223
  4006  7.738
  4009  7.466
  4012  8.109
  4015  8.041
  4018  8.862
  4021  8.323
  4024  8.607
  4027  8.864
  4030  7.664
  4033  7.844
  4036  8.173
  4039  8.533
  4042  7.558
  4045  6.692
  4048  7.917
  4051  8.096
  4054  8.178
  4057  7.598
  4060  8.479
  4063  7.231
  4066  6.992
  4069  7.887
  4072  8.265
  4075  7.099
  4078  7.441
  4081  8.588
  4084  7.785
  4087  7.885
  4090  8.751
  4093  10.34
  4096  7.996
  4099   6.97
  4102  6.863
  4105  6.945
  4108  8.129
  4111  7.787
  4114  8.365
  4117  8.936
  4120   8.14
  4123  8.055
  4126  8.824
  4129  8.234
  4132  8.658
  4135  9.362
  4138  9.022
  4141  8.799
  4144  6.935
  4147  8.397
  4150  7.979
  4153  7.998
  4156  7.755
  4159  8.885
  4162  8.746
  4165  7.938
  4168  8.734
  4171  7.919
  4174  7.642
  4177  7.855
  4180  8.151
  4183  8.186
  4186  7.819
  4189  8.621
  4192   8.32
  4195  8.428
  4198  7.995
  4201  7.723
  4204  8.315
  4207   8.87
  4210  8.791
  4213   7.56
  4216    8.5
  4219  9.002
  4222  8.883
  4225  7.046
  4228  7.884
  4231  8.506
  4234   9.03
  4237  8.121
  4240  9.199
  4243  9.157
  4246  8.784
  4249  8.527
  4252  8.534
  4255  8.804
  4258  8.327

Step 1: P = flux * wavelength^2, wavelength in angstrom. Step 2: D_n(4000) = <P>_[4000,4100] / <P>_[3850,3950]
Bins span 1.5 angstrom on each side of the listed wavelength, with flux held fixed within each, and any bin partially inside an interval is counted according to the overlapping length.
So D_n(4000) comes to 1.8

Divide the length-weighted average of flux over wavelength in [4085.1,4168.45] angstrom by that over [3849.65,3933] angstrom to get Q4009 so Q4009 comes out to 1.6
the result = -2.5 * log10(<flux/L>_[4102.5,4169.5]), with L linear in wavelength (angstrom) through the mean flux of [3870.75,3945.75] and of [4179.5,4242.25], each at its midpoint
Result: -0.11 mag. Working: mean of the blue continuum 4.9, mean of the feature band 8.28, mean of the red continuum 8.34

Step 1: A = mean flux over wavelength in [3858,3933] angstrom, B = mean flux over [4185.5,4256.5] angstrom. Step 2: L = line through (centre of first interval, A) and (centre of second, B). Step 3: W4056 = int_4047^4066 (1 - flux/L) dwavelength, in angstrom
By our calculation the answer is -3.1 angstrom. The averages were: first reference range 5.07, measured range 7.84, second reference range 8.44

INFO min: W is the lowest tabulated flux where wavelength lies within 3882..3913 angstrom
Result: 4.442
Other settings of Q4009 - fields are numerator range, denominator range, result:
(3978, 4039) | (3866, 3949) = 1.61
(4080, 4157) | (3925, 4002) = 1.59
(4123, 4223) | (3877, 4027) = 1.44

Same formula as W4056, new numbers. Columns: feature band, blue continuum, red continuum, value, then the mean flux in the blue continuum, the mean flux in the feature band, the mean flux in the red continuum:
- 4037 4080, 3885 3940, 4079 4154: -2.4 angstrom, 5.06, 7.73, 8.23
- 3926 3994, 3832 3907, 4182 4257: 9.1 angstrom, 4.63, 4.9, 8.43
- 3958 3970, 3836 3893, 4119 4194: 4.3 angstrom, 4.48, 3.7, 8.28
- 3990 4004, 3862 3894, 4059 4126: -2.1 angstrom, 4.82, 7.57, 7.97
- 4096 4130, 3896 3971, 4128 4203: -2.1 angstrom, 4.78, 7.93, 8.24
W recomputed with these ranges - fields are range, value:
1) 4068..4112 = 6.863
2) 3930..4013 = 2.501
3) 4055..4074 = 6.992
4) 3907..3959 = 2.546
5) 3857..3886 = 4.128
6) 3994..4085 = 6.692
